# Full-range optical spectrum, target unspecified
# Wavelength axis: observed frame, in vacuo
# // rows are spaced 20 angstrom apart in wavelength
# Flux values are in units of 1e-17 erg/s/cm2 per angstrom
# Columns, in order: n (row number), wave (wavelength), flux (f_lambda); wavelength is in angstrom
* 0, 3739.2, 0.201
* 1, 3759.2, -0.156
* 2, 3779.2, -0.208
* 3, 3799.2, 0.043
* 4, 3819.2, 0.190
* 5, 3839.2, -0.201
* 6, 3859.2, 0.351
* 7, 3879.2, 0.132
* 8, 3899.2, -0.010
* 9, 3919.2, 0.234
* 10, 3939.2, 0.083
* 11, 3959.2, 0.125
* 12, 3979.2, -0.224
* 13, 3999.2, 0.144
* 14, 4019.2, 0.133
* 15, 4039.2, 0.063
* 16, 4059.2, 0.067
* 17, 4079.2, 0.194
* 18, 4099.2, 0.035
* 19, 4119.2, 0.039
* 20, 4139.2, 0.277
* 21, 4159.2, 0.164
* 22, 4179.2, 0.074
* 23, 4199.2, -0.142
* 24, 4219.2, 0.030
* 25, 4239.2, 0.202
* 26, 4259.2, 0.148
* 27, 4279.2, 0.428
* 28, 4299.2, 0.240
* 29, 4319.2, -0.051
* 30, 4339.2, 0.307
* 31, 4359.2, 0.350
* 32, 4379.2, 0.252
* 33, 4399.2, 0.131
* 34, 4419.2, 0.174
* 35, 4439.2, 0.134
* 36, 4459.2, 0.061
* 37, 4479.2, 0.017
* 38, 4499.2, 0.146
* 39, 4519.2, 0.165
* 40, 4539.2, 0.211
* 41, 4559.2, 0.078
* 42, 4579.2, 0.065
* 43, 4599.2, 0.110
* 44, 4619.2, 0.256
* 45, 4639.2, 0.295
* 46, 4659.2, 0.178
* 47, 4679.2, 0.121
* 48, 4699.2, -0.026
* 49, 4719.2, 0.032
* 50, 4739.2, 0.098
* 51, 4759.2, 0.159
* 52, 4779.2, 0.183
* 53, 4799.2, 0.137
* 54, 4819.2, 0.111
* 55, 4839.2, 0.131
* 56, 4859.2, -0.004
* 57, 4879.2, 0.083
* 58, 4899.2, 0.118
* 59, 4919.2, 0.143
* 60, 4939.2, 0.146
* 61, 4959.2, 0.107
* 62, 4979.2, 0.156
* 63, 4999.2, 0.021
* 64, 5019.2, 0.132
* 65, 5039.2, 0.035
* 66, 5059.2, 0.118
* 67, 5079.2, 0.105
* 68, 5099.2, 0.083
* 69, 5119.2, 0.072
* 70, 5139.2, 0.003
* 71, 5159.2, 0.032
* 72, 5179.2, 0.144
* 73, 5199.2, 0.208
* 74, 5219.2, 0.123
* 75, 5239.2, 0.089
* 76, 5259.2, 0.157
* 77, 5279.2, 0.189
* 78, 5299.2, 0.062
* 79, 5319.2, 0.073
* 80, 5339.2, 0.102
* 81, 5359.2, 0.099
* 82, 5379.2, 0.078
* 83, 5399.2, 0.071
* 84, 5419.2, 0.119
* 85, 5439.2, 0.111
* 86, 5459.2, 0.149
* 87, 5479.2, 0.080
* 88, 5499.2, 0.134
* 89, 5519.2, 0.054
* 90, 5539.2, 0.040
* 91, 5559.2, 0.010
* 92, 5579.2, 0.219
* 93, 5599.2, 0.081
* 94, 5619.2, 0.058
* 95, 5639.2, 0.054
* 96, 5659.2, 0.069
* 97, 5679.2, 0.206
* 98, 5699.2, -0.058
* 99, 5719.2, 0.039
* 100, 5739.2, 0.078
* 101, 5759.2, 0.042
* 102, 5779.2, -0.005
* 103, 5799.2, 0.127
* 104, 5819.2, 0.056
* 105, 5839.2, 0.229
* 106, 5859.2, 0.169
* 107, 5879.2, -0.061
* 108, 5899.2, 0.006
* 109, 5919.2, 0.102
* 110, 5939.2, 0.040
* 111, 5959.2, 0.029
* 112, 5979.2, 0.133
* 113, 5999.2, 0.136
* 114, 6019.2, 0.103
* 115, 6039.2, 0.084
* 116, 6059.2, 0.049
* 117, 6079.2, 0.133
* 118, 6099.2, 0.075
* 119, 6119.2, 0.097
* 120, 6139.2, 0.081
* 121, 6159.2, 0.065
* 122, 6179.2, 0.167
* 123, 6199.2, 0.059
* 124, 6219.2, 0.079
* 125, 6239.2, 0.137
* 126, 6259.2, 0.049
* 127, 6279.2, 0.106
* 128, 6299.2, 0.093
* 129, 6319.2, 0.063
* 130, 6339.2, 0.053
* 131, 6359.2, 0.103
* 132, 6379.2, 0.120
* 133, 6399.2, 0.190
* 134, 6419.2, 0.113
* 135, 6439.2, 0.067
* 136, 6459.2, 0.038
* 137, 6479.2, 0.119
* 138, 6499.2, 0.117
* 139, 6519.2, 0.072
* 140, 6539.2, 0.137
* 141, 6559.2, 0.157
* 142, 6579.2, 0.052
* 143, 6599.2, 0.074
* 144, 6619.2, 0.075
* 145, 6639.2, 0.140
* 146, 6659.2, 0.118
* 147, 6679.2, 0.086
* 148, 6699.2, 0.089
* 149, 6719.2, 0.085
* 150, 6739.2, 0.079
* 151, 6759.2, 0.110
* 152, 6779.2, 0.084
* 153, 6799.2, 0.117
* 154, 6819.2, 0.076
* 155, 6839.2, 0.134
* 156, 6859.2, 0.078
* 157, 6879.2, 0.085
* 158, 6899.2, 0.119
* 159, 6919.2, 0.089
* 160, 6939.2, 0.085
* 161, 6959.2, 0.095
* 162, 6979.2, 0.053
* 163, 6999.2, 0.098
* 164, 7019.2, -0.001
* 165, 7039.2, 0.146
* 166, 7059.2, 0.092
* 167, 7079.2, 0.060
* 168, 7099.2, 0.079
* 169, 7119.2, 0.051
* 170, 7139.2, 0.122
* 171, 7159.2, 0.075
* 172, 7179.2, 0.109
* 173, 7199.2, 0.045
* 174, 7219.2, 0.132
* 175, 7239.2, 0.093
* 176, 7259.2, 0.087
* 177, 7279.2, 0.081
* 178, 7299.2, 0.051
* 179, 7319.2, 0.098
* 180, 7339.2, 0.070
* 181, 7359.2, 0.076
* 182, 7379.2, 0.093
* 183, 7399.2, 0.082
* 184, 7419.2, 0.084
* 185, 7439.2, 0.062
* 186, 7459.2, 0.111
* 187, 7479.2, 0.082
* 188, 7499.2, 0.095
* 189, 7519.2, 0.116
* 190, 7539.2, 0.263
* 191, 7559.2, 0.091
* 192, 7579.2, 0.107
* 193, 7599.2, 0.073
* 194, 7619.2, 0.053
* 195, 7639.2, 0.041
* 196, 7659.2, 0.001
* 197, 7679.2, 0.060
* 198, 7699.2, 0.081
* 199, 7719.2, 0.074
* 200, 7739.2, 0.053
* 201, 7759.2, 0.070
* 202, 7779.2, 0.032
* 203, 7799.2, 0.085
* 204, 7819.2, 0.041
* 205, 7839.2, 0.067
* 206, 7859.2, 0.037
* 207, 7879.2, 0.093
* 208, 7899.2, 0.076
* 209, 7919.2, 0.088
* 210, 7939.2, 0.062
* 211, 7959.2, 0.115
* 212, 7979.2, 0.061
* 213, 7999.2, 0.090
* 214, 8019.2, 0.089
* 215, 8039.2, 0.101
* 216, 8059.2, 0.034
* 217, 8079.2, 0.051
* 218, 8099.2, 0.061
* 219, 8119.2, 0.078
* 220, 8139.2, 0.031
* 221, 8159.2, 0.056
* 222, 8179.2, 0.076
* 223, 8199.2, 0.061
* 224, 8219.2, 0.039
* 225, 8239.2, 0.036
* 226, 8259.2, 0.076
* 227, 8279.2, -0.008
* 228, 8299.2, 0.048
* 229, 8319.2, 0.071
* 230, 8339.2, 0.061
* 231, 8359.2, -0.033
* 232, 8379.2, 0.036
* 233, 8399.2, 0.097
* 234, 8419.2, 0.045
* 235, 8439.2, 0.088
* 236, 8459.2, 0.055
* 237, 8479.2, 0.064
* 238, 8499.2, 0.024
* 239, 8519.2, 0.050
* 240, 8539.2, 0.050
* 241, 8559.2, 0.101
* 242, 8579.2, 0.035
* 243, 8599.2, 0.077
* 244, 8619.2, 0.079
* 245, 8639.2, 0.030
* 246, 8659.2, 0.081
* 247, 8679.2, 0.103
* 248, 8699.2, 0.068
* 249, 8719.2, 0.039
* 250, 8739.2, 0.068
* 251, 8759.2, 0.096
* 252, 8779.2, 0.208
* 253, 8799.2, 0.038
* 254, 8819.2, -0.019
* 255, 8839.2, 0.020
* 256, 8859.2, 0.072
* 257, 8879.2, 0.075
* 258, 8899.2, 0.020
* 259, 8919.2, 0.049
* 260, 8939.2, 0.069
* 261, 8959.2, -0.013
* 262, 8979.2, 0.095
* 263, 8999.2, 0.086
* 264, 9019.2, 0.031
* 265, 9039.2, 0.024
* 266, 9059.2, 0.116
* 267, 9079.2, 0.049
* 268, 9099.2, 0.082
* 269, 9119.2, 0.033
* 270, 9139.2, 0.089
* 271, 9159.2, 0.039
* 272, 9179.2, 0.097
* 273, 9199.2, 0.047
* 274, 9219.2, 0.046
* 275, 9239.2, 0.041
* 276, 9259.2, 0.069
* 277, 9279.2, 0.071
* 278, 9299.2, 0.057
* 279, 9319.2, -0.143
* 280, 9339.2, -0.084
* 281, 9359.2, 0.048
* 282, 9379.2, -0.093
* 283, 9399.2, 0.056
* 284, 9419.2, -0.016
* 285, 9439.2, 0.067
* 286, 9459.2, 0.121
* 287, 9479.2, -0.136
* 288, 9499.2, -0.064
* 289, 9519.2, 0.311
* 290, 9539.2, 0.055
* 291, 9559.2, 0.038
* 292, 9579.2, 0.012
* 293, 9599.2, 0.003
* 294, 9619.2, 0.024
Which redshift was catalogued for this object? 0.149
